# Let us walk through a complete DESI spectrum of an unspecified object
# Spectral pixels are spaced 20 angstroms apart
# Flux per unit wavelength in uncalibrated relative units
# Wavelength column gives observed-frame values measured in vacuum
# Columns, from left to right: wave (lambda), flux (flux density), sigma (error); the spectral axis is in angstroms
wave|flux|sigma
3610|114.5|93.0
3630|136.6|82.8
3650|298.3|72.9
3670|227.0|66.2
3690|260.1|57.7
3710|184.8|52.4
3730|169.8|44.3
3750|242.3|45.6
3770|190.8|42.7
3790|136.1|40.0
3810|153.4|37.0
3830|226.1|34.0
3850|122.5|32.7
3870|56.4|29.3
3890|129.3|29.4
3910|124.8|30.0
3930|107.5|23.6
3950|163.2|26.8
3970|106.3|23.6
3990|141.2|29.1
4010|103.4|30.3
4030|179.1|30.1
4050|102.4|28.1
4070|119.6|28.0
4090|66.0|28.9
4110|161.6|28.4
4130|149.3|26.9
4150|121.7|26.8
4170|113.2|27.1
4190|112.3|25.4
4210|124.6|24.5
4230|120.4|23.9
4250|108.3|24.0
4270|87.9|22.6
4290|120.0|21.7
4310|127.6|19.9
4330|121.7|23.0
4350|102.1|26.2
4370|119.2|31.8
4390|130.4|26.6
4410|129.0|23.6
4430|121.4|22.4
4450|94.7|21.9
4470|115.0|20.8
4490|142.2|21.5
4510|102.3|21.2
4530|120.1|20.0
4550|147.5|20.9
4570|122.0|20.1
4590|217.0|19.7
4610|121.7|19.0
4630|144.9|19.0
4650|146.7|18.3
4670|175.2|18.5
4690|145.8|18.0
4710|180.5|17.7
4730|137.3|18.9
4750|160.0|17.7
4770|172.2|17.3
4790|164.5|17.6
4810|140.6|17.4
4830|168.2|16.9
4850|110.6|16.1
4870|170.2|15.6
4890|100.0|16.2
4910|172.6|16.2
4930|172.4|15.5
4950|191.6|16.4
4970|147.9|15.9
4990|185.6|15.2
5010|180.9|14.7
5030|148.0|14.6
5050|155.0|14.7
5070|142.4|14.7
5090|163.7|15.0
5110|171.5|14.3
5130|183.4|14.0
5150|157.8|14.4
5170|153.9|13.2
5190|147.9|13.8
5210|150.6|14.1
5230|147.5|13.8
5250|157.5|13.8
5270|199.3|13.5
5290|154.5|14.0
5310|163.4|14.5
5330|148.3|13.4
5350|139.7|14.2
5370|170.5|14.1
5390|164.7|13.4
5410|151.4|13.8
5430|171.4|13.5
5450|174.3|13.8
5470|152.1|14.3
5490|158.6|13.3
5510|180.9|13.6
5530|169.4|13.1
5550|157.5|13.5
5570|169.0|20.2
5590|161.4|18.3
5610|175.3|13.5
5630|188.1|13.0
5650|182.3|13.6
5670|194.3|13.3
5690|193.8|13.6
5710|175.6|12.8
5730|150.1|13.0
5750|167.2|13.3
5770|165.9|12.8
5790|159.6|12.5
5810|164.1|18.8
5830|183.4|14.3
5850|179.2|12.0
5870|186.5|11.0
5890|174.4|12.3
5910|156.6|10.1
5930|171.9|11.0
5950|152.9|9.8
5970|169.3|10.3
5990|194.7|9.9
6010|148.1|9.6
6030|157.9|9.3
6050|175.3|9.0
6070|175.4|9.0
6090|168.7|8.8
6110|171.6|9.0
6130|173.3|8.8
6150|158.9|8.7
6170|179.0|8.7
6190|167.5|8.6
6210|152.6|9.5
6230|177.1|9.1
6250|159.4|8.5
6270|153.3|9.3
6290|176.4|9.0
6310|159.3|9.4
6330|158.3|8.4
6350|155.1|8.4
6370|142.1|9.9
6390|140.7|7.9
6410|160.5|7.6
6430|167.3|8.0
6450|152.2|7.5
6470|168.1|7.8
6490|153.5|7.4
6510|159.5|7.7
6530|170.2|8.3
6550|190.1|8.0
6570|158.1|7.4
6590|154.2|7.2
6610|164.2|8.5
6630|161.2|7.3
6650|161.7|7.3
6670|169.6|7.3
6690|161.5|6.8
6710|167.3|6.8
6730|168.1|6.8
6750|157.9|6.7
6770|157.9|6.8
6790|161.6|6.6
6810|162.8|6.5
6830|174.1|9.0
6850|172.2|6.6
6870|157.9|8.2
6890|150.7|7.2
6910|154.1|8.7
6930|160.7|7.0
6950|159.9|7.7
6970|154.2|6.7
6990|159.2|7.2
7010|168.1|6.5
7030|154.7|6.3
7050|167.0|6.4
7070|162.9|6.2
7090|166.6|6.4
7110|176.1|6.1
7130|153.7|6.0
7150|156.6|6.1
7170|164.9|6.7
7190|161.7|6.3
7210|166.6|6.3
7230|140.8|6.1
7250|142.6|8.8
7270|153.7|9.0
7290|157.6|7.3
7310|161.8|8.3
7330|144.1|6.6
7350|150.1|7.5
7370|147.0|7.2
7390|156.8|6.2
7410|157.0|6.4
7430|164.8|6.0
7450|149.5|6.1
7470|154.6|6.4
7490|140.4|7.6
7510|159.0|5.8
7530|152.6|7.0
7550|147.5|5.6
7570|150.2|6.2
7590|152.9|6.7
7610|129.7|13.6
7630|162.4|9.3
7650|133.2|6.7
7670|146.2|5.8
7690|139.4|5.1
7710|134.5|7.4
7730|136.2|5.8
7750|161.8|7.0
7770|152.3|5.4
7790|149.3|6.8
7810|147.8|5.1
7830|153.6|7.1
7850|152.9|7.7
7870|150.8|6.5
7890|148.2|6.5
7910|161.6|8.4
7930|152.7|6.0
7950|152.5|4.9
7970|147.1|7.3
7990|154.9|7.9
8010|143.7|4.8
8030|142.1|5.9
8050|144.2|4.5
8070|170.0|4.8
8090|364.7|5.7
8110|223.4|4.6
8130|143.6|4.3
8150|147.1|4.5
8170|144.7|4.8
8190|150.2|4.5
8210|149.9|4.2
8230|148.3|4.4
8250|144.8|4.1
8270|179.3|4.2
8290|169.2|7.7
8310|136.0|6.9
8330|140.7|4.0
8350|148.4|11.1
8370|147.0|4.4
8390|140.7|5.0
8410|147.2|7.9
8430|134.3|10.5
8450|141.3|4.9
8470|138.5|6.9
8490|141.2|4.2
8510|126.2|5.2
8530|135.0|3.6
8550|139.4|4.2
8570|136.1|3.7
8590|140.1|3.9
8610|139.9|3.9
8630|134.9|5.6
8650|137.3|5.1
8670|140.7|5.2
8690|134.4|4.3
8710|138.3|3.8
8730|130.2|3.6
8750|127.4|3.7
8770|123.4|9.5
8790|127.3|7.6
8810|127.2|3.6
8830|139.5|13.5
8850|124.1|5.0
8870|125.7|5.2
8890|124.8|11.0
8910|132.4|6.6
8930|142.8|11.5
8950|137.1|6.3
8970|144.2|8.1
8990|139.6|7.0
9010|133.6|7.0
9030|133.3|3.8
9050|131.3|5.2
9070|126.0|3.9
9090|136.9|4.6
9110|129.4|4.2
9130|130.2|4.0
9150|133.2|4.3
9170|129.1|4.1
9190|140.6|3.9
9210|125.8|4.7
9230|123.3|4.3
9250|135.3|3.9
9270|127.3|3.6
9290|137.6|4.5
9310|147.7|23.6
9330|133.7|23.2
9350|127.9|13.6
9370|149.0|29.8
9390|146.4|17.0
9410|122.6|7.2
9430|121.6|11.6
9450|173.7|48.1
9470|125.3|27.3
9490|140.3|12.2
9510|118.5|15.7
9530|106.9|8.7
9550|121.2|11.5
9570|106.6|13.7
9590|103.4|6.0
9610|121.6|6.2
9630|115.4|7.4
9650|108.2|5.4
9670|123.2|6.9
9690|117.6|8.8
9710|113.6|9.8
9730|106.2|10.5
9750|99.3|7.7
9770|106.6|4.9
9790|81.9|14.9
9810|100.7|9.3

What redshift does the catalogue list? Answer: 0.23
